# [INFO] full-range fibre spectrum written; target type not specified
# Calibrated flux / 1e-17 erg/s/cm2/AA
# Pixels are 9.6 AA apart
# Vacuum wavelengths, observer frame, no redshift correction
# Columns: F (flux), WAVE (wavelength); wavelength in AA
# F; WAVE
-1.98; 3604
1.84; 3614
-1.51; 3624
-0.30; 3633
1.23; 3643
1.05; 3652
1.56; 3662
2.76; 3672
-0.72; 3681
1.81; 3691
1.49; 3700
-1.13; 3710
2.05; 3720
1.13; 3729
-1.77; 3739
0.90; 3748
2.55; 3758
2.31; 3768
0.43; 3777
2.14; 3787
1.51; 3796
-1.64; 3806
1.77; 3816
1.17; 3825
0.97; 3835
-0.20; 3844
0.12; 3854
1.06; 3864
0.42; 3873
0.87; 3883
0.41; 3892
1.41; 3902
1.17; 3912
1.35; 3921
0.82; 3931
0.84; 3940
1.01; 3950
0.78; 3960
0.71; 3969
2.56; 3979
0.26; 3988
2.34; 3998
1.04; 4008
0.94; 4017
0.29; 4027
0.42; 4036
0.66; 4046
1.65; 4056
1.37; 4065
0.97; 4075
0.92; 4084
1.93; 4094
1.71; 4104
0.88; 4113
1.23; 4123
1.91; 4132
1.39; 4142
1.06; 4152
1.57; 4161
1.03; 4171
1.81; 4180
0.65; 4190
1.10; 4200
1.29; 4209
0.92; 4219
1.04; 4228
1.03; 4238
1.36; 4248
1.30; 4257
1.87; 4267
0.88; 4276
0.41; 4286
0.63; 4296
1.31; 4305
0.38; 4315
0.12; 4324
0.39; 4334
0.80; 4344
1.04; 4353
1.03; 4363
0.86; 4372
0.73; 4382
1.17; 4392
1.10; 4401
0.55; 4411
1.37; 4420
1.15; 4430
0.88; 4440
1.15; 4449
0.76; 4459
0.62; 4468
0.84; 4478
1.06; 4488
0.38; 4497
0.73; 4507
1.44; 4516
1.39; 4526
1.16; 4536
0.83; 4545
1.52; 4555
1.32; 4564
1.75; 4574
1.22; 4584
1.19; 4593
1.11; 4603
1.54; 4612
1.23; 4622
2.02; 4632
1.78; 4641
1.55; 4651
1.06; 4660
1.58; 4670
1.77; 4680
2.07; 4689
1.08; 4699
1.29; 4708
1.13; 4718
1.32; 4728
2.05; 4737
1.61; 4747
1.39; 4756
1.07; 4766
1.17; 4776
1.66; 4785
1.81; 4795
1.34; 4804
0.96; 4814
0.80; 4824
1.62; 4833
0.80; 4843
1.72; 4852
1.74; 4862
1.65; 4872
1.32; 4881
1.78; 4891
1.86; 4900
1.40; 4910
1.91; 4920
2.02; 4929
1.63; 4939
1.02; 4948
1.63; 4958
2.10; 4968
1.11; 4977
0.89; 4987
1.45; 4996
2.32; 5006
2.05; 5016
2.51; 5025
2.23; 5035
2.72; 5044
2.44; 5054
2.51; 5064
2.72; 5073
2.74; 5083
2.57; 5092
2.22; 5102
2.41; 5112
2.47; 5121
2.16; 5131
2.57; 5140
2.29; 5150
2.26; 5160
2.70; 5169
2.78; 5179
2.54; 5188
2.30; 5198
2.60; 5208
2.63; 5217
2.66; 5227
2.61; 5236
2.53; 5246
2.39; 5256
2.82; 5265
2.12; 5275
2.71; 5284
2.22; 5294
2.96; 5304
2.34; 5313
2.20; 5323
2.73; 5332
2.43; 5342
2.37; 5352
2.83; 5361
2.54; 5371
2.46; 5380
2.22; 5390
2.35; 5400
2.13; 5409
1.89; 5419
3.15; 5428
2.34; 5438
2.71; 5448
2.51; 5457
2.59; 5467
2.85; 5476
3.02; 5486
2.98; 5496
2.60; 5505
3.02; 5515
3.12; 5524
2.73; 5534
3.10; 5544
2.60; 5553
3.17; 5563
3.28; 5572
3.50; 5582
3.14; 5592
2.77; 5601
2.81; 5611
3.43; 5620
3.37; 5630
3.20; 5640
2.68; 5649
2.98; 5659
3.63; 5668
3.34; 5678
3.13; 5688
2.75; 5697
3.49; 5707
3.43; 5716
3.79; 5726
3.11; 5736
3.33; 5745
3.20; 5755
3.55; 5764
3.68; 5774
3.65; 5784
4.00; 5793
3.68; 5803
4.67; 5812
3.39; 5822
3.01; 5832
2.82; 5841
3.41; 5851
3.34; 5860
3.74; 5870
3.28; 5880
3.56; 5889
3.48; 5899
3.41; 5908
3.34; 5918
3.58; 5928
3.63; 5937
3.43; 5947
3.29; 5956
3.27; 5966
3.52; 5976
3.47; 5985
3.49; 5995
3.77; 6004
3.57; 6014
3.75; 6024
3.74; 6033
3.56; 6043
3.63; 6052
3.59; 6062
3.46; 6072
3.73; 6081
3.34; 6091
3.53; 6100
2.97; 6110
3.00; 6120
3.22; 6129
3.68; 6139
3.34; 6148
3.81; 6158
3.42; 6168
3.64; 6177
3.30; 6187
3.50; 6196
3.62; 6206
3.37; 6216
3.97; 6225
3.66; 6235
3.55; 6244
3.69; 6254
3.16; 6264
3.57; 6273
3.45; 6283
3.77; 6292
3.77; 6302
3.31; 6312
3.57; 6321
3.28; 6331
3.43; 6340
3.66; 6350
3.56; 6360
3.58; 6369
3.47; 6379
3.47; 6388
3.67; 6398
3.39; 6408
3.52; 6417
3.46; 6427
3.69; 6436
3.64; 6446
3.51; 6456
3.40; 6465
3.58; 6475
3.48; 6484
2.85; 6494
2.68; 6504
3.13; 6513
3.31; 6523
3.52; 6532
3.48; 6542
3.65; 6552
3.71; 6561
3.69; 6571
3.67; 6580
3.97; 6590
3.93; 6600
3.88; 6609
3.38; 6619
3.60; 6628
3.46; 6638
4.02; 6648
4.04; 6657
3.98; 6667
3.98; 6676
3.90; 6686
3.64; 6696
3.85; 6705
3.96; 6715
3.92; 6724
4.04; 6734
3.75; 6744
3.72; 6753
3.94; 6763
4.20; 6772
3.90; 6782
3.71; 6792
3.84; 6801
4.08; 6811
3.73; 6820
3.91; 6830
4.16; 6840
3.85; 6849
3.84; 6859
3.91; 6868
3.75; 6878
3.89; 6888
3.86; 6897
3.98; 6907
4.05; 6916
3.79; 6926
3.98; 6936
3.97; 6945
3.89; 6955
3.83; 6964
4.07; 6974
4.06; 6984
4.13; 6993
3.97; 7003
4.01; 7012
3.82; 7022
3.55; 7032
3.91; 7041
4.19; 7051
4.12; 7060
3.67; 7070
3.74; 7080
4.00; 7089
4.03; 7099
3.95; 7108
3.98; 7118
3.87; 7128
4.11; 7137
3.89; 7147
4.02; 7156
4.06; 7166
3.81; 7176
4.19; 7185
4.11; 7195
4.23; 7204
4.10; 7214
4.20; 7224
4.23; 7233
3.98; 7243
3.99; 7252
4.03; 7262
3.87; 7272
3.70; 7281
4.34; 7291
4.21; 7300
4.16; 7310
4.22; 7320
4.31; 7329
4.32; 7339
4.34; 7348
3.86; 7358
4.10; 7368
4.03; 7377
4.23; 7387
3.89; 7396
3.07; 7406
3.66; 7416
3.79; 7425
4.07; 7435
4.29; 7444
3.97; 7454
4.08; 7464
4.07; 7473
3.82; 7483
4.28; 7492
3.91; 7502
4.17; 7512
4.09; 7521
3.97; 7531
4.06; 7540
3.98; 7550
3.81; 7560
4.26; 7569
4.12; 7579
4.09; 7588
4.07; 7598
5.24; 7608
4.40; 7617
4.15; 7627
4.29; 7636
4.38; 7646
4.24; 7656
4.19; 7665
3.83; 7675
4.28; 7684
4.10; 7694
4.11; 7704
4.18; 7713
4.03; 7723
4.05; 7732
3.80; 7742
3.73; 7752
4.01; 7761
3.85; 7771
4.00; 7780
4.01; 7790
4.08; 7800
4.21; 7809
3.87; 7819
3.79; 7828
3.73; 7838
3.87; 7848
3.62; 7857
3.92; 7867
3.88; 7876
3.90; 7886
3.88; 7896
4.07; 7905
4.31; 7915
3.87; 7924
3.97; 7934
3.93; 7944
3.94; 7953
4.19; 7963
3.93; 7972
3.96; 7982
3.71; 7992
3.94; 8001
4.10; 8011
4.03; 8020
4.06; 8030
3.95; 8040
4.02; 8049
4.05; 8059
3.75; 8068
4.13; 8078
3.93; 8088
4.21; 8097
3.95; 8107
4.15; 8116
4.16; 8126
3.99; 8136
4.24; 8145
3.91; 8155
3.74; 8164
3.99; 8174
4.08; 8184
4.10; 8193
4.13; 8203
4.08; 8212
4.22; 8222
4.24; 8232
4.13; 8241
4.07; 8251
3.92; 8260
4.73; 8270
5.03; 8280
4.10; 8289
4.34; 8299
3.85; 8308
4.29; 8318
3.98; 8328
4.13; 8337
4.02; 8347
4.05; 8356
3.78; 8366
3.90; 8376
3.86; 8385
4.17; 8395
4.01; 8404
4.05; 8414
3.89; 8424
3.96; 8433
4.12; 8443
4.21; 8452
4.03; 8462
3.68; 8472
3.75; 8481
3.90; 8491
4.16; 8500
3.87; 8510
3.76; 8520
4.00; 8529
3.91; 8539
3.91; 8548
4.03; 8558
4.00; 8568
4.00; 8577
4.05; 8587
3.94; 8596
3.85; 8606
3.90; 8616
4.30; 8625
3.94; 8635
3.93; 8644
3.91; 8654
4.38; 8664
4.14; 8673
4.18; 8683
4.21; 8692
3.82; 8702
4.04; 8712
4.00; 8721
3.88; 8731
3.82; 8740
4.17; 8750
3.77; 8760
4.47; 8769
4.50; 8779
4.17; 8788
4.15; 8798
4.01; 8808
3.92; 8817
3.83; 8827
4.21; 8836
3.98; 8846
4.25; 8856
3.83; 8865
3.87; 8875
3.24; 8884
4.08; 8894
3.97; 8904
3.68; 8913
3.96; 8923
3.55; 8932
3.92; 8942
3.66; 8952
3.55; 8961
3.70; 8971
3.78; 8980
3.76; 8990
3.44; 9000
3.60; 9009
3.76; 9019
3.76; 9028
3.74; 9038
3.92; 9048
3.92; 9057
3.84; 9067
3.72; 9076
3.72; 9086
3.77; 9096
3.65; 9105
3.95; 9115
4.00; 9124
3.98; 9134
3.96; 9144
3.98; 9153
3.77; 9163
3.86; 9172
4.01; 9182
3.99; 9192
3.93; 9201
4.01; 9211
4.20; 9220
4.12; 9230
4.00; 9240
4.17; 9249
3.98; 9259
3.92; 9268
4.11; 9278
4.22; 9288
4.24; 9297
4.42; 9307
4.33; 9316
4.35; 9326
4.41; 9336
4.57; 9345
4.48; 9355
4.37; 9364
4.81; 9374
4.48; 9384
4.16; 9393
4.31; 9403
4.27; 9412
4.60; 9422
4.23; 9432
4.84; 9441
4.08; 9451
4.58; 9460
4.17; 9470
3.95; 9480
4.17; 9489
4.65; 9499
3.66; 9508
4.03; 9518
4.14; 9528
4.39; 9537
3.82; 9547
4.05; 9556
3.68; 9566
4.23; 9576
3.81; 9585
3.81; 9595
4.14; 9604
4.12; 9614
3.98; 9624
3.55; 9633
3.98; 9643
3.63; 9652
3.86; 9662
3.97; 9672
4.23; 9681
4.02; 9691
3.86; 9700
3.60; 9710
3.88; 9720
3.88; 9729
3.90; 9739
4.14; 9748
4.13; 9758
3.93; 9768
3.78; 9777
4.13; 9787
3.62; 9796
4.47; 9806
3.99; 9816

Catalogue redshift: 0.257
